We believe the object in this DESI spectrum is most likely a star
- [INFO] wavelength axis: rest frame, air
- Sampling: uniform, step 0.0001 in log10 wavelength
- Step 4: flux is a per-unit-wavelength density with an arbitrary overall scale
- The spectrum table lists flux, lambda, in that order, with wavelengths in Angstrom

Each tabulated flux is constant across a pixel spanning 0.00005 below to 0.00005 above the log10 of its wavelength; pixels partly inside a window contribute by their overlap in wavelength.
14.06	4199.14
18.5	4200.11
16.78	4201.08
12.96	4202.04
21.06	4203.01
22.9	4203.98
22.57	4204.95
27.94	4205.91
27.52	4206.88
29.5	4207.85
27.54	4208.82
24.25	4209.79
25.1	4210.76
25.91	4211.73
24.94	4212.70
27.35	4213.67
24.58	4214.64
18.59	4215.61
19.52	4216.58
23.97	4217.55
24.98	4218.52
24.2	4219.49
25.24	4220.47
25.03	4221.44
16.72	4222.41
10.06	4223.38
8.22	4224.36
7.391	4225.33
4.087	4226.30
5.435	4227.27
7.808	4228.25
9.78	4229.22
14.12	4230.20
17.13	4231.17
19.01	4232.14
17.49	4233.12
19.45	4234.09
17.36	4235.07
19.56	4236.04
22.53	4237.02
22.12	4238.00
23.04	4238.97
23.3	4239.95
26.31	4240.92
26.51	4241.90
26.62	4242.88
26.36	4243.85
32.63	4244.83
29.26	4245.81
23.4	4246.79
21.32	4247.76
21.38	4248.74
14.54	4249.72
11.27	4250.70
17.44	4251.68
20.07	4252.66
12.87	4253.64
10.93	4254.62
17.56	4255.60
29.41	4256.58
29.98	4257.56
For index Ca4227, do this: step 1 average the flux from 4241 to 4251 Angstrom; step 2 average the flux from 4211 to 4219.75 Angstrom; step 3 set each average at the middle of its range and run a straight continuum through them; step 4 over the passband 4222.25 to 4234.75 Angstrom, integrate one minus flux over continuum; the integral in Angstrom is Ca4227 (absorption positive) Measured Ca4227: 6.2 Angstrom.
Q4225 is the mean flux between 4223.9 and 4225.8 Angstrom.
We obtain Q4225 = 7.81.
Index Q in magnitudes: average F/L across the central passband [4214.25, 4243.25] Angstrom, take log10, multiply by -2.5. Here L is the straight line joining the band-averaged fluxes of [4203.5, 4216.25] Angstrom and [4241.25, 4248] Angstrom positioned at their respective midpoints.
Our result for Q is 0.39 mag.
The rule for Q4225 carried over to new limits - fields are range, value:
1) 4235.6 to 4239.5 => 21.8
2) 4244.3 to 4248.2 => 26.7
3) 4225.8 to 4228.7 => 5.76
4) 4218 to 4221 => 24.8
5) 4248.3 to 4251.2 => 15.6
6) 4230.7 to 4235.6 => 18.1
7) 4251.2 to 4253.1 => 18.7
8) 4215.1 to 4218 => 20.7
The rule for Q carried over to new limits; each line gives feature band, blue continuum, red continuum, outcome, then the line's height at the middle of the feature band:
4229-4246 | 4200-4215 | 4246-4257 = -0.10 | 20.1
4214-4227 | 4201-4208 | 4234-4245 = 0.28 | 23.2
